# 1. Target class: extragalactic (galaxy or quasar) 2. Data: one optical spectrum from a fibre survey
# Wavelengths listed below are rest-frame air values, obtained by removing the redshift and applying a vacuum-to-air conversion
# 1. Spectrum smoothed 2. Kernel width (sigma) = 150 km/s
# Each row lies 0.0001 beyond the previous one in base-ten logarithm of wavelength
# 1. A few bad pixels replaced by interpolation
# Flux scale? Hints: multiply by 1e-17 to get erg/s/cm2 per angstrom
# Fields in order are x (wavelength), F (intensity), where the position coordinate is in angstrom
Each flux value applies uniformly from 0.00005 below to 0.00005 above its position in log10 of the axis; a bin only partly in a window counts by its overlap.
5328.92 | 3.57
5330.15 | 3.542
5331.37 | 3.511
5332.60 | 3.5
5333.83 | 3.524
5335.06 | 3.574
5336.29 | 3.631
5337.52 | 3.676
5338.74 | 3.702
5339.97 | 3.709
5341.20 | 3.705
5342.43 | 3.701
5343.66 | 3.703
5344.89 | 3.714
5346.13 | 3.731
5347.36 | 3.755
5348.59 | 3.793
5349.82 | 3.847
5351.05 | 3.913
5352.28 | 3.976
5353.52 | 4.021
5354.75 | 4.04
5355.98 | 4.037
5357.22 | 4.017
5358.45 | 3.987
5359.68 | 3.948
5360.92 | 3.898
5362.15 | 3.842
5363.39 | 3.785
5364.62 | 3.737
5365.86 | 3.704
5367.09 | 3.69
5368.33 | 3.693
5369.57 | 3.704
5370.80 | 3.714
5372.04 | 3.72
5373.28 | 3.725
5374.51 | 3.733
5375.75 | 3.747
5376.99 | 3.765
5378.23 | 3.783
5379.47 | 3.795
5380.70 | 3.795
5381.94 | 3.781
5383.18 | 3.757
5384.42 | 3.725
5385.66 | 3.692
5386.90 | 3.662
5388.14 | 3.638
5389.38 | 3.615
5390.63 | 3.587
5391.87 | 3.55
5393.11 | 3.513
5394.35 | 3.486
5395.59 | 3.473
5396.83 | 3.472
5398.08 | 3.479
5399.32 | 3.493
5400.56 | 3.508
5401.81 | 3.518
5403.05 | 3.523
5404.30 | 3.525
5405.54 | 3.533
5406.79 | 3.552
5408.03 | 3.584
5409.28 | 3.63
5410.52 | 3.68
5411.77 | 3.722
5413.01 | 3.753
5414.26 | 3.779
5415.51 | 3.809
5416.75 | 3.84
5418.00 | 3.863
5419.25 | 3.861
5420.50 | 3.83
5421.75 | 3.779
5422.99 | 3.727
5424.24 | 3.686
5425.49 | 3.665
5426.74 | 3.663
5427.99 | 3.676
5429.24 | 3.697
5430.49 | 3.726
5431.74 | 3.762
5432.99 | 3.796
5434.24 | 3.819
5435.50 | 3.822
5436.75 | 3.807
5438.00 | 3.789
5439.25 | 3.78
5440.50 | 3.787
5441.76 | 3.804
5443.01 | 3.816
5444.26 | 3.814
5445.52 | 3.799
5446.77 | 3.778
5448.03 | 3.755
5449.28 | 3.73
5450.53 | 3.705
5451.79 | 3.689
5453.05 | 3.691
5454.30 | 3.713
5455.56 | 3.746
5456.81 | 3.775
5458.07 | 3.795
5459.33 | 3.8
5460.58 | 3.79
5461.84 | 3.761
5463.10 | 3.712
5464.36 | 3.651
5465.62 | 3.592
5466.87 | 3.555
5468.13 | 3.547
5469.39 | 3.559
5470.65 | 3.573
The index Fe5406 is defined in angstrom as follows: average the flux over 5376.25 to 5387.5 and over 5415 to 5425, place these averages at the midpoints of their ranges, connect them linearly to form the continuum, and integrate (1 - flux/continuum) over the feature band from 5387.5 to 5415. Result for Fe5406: 1.47 angstrom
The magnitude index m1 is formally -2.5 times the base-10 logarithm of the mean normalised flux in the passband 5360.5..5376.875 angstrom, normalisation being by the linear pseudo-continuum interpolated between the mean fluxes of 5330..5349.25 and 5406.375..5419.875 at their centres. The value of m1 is -0.02 mag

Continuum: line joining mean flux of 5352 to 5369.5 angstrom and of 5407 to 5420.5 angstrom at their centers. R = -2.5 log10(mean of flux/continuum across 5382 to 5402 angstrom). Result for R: 0.07 mag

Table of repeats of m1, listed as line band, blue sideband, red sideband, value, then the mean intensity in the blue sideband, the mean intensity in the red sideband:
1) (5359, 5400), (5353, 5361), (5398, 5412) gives 0.031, 4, 3.56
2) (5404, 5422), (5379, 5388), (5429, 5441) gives 0.013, 3.74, 3.78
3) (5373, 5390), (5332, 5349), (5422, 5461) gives -0.008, 3.67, 3.76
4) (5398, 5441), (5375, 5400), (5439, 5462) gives 0.001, 3.64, 3.76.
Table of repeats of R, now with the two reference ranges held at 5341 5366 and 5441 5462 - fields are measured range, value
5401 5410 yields 0.075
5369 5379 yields 0.028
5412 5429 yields 0.008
